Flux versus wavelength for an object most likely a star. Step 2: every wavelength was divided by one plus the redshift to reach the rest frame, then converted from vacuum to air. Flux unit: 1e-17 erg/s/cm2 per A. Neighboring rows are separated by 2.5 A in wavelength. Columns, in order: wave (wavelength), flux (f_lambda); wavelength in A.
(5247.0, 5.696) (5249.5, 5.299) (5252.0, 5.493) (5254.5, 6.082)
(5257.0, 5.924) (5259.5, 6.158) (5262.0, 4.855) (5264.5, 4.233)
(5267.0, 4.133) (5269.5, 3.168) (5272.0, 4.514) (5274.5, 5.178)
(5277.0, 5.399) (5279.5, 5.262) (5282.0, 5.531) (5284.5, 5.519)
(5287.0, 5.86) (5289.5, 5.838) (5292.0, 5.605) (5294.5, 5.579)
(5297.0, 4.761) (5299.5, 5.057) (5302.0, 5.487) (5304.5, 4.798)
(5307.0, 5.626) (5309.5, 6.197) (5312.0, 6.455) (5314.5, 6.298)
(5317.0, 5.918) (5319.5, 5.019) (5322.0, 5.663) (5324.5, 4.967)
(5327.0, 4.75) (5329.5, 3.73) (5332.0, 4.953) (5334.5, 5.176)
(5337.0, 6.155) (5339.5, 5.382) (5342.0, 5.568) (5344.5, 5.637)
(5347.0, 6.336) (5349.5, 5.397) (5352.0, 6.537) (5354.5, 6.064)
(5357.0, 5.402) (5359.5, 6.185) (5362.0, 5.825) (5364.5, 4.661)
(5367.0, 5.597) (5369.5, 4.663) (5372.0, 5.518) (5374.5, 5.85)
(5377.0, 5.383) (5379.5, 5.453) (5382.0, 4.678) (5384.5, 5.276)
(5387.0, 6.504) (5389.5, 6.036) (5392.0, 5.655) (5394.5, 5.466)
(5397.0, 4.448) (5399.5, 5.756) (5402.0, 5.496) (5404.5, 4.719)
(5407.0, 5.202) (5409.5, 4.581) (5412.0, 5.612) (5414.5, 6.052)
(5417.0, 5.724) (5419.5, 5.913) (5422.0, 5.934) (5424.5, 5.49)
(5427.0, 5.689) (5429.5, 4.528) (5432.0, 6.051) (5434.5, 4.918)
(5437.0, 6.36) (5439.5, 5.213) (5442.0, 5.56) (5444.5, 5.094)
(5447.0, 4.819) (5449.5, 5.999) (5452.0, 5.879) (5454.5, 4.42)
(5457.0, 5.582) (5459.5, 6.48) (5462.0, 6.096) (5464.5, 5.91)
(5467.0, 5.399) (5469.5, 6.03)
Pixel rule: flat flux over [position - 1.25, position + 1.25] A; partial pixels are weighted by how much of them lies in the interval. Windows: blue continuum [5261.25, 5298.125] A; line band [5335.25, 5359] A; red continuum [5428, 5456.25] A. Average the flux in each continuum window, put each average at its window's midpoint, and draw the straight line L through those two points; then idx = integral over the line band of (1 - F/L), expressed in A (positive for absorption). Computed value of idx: -3.0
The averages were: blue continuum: 5.03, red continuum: 5.36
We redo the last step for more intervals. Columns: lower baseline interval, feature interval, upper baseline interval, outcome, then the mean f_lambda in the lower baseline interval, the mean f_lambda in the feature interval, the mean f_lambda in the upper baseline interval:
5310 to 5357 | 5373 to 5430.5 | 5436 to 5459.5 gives 0.6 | 5.56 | 5.46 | 5.48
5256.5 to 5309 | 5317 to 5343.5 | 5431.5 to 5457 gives 0.3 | 5.17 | 5.18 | 5.42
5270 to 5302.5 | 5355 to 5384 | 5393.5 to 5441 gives -0.1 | 5.3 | 5.4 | 5.43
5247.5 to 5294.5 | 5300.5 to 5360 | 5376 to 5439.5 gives -2.4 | 5.24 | 5.56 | 5.47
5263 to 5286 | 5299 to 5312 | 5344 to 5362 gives -0.8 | 4.78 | 5.55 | 5.94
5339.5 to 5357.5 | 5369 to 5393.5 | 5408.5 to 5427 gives 0.9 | 5.83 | 5.53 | 5.63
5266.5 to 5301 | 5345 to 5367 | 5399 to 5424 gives -1.9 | 5.12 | 5.78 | 5.49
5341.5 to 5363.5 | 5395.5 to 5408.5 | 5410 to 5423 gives 1.5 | 5.88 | 5.12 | 5.77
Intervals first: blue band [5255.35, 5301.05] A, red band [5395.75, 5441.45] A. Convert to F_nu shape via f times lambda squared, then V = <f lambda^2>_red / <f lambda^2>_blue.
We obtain 1.1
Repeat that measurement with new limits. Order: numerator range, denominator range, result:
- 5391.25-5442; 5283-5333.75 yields 1.05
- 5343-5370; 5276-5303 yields 1.07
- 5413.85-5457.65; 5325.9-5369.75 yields 1.04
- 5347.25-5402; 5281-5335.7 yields 1.05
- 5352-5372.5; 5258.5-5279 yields 1.22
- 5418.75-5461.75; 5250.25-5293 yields 1.13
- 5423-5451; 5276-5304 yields 1.06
